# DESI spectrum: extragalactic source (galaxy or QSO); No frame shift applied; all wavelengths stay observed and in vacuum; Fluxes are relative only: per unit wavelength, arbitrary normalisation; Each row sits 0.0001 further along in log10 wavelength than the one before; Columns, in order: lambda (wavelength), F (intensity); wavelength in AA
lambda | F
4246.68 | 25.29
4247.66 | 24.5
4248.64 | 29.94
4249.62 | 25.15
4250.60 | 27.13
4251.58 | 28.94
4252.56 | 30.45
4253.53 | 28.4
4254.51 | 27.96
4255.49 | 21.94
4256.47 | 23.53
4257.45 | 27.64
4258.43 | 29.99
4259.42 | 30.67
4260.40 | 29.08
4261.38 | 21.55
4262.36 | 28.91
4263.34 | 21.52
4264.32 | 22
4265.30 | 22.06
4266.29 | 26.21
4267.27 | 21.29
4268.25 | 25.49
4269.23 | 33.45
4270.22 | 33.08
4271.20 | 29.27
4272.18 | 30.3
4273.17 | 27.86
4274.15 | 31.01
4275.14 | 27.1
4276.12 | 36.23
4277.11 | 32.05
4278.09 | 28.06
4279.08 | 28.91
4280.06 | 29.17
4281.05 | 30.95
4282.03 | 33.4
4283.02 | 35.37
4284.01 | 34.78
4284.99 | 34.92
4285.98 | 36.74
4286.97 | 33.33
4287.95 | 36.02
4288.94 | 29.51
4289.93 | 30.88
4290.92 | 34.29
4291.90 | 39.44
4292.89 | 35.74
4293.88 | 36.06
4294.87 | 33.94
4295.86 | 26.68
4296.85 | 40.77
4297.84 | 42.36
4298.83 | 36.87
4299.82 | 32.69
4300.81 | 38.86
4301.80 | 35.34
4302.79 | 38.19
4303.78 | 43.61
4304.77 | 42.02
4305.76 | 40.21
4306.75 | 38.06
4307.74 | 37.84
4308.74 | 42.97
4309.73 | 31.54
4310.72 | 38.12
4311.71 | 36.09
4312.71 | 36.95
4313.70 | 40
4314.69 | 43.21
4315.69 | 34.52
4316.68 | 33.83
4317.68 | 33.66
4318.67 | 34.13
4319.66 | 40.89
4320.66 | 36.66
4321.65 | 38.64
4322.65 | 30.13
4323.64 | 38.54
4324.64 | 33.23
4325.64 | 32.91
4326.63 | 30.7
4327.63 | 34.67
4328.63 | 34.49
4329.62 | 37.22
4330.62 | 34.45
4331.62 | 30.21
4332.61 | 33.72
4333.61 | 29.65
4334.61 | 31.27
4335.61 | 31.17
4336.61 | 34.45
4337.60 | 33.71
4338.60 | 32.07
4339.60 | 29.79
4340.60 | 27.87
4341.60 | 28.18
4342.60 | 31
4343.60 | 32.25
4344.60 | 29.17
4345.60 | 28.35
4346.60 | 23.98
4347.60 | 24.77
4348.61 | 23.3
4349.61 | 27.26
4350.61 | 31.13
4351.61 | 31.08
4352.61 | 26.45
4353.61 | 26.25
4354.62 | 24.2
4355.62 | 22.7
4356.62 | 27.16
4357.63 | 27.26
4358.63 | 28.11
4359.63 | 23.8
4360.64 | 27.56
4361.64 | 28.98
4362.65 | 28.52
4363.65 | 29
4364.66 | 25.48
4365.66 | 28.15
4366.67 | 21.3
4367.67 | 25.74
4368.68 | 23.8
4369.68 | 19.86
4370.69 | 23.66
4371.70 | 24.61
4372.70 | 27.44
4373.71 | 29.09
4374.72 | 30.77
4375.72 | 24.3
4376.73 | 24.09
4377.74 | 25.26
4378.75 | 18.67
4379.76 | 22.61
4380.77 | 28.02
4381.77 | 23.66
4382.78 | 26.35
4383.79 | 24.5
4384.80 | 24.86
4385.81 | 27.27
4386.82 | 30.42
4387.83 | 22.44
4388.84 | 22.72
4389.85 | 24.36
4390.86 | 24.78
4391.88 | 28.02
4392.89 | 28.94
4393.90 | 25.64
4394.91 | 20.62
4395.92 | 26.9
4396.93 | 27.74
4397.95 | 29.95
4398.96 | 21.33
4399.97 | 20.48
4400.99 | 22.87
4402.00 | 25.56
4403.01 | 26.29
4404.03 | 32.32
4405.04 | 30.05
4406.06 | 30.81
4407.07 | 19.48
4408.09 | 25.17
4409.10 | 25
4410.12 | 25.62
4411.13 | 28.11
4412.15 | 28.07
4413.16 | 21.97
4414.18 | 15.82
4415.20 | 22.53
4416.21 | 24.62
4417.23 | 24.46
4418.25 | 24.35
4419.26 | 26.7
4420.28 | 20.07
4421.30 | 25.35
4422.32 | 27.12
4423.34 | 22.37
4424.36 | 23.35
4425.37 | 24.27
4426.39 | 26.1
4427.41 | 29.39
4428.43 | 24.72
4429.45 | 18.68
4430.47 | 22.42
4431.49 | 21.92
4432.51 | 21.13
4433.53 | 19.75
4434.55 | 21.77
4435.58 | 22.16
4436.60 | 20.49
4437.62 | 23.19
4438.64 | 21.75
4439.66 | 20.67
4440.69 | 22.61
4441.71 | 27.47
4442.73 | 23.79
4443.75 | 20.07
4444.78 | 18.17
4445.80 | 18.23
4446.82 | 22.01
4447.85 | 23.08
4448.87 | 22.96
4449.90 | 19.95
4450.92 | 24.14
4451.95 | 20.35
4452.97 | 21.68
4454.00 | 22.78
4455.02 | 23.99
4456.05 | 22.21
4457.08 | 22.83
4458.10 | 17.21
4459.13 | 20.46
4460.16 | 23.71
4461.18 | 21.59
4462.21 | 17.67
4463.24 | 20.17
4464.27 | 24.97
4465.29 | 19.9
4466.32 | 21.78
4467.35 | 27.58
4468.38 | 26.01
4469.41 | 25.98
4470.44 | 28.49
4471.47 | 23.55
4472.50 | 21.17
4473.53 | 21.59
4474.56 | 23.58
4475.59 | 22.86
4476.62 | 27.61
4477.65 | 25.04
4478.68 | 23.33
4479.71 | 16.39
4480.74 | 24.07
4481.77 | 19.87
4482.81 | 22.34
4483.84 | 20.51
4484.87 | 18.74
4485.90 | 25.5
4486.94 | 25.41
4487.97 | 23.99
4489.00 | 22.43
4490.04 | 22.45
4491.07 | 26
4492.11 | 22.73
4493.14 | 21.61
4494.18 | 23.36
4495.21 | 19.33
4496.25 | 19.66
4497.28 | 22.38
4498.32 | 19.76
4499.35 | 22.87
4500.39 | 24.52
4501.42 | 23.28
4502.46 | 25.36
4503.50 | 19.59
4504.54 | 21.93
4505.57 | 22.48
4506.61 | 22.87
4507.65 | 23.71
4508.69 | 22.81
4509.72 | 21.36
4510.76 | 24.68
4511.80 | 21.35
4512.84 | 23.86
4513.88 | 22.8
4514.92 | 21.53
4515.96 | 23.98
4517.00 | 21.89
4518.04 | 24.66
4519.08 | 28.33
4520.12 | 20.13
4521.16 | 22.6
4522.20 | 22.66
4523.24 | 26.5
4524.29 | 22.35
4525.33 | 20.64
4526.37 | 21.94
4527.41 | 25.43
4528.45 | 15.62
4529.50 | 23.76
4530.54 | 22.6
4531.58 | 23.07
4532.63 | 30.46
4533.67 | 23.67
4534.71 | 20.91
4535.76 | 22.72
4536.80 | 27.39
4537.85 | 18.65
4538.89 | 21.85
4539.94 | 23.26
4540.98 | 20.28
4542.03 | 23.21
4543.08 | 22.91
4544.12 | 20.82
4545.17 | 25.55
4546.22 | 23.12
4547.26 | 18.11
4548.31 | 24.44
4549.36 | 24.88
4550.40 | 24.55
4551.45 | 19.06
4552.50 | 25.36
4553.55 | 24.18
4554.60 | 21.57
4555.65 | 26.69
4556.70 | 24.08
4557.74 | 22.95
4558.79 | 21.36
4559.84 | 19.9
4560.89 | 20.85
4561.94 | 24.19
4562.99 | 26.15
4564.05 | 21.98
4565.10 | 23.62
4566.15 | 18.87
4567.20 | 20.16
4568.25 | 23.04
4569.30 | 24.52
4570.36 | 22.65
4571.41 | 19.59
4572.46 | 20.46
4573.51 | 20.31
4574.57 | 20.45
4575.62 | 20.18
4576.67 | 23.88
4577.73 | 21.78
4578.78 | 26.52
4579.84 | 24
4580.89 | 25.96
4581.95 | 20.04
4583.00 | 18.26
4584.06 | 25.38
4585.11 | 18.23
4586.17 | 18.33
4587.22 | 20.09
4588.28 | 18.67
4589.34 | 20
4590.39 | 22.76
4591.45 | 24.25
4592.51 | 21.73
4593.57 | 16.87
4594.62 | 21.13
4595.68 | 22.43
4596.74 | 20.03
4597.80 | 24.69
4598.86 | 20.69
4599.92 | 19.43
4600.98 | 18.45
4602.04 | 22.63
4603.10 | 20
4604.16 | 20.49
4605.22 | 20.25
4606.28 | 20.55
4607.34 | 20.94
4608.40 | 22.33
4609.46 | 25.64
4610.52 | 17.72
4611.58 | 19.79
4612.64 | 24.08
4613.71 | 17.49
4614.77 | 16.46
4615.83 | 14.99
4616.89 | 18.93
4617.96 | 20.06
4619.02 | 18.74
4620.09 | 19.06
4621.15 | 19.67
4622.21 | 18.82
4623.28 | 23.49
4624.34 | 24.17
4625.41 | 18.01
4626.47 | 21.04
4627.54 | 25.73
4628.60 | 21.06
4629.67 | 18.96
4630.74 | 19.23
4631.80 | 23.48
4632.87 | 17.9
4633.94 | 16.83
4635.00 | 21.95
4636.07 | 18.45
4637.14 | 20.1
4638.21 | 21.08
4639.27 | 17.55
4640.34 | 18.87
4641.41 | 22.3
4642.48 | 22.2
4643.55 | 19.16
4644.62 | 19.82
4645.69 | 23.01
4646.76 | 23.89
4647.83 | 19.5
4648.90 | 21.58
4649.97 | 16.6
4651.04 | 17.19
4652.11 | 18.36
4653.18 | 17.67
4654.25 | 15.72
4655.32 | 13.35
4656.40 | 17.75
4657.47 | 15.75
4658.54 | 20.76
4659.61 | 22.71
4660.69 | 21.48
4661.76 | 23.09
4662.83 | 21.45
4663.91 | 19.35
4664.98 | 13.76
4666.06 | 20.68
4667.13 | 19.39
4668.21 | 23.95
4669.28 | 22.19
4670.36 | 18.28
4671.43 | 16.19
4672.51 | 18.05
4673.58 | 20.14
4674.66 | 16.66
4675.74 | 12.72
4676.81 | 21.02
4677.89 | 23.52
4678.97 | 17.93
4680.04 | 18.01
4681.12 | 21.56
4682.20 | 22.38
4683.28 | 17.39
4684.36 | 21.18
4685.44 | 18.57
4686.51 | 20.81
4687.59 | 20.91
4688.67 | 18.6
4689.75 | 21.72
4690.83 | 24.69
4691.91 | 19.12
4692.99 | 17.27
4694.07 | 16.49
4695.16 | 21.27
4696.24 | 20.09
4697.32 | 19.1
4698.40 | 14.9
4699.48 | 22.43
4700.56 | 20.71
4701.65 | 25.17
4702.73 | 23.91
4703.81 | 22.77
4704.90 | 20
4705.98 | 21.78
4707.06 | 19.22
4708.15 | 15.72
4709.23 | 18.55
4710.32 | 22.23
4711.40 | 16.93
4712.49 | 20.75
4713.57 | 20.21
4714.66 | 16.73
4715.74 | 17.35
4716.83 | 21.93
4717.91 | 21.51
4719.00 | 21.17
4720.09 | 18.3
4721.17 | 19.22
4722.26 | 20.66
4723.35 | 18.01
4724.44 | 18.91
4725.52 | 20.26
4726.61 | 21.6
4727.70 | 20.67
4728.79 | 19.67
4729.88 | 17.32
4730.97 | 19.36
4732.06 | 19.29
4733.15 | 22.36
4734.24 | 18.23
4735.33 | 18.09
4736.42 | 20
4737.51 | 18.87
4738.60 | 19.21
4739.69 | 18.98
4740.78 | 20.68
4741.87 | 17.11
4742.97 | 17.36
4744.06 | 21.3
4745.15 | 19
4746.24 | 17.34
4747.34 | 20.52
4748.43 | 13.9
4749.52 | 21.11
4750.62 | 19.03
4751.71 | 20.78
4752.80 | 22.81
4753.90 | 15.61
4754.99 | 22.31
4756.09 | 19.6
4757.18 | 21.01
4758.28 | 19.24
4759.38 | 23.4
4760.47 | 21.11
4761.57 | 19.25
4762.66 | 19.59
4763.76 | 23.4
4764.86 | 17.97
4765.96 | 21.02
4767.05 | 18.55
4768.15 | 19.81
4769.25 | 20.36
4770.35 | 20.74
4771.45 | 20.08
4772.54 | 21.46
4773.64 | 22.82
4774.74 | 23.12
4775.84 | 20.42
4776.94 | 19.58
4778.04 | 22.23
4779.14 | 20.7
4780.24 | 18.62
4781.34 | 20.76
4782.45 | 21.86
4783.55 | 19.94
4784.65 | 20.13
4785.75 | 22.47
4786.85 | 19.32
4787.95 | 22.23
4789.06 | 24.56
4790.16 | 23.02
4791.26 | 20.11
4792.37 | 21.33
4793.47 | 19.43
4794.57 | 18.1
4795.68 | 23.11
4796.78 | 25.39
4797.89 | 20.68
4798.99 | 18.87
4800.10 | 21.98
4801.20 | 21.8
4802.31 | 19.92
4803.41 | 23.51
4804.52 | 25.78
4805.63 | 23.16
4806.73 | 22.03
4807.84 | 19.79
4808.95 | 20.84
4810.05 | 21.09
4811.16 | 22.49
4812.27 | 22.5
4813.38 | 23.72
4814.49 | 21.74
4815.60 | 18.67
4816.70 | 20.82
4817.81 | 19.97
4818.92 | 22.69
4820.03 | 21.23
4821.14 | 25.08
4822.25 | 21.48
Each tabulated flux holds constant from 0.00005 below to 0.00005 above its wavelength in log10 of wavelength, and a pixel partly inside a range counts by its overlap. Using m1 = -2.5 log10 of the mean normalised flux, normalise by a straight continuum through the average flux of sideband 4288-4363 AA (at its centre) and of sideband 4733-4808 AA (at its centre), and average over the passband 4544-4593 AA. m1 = 0.18 mag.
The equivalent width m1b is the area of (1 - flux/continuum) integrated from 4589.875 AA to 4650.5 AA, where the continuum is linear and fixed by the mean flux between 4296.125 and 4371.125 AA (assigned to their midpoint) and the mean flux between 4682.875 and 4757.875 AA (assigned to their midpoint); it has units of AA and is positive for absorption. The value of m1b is 6.4 AA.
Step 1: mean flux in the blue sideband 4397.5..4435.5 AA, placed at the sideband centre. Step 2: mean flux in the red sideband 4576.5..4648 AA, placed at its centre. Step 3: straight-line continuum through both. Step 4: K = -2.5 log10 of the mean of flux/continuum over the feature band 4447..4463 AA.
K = 0.09 mag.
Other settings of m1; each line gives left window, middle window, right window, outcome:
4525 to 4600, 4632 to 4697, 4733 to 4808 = 0.10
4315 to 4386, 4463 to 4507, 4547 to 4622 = 0.08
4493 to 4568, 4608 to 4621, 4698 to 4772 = 0.10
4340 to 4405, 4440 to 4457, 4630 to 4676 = 0.10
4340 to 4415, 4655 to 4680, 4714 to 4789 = 0.12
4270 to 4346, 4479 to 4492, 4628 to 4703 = 0.21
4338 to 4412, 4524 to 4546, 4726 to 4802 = 0.05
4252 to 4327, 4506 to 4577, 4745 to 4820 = 0.18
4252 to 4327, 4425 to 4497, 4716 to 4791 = 0.25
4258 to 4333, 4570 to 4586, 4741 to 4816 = 0.20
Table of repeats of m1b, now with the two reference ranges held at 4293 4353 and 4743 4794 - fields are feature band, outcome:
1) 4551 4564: 1.88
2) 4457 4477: 4.54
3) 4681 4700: 2.47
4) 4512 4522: 1.74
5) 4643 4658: 3.46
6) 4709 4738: 3.01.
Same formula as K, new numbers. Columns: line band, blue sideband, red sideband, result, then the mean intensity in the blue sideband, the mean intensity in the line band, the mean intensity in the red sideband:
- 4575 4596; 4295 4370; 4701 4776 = 0.14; 32.1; 21.5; 20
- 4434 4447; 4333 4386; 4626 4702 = 0.16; 27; 21.7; 19.7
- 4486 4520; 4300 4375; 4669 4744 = 0.15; 31.5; 22.9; 19.6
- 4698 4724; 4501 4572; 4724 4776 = 0.02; 22.8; 20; 19.9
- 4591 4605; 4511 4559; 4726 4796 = 0.06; 23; 20.9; 20.2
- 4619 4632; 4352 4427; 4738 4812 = 0.08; 25.3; 20.9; 20.7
